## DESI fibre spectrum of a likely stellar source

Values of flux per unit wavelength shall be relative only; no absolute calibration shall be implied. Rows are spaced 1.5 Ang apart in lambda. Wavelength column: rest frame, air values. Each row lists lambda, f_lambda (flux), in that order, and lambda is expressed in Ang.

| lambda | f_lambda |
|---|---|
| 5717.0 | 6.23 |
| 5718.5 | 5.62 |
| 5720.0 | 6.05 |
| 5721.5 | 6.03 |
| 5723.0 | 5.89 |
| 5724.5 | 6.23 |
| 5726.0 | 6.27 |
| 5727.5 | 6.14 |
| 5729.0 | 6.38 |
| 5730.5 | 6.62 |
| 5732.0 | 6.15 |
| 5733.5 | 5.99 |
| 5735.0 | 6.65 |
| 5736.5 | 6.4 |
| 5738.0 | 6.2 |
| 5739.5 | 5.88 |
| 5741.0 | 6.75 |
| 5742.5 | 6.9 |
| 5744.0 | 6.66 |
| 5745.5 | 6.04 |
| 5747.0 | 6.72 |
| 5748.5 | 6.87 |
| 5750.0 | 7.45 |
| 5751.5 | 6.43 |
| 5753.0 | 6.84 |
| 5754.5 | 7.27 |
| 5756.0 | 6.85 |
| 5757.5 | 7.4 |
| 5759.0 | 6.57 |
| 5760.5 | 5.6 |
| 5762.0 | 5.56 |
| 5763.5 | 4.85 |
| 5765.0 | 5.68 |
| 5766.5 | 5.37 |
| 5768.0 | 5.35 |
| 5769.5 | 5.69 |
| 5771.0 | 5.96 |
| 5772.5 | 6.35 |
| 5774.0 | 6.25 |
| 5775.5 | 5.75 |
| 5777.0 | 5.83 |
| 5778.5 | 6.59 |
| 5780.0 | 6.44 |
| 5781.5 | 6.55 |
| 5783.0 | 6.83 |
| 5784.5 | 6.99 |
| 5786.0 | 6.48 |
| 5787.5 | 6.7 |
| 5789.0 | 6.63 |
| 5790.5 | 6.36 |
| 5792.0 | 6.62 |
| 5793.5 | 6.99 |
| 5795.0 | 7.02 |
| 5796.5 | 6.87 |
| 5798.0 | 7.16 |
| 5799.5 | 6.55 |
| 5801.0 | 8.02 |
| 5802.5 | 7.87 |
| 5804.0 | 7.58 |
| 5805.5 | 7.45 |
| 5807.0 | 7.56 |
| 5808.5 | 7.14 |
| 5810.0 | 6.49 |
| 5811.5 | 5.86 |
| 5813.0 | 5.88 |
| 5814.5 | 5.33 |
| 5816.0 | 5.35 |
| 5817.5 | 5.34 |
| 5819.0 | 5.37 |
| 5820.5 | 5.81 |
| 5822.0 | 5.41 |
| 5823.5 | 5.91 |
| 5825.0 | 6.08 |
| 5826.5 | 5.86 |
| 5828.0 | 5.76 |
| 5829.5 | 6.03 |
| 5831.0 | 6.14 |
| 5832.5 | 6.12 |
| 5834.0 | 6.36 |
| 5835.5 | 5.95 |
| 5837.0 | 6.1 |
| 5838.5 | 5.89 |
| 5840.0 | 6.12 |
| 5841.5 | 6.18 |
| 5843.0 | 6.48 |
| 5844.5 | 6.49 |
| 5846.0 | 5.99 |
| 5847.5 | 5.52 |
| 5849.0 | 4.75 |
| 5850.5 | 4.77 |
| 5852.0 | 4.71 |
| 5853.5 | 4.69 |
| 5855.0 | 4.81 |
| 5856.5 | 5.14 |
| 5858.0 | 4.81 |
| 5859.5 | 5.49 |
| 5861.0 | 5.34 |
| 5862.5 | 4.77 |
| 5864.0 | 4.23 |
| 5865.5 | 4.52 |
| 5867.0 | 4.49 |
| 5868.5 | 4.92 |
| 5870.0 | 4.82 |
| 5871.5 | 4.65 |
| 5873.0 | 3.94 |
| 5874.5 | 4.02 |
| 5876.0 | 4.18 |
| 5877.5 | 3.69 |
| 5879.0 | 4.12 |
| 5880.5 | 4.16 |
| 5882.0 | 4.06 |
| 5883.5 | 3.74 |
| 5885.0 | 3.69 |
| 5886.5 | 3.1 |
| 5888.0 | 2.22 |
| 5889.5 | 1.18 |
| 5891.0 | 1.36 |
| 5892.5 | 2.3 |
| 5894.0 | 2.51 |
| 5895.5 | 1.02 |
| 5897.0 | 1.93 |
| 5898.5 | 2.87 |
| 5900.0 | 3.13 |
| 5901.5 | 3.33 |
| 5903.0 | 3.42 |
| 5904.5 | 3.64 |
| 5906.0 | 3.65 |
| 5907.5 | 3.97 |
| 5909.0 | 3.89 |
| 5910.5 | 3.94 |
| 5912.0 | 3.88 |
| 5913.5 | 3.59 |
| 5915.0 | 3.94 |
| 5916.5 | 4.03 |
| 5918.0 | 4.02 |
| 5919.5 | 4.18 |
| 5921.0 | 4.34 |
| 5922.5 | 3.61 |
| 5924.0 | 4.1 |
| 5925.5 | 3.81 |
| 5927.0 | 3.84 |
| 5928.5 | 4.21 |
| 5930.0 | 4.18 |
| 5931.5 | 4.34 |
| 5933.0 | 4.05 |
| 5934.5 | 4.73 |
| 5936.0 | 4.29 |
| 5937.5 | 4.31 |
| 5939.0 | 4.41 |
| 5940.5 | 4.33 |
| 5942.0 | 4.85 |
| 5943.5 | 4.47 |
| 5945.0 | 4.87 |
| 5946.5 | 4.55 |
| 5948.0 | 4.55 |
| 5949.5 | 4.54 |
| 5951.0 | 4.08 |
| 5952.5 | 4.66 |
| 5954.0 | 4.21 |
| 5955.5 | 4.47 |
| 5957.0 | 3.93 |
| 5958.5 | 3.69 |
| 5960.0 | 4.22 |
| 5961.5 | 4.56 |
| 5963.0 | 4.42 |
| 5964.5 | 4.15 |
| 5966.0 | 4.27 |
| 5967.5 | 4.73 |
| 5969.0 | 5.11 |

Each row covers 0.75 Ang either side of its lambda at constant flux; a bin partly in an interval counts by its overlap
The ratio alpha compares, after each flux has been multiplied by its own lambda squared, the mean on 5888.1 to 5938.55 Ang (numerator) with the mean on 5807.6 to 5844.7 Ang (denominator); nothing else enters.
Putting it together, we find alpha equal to 0.6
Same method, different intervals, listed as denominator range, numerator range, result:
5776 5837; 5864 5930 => 0.58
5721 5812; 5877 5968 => 0.62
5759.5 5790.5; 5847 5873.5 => 0.81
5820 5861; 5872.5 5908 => 0.56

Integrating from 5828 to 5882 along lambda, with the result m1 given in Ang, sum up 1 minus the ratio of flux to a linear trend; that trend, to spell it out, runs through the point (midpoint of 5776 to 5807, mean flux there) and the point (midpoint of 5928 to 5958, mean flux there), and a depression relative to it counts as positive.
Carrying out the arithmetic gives 6.6 Ang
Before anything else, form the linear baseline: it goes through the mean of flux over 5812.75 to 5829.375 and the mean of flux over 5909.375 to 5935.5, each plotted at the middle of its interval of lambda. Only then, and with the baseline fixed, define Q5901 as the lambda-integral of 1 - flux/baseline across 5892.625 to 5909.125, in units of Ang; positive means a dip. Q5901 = 5.3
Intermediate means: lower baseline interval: 5.65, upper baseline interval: 4.05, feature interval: 2.97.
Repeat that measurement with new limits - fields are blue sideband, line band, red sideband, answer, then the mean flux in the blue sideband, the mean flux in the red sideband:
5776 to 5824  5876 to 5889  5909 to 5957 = 3.88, 6.53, 4.23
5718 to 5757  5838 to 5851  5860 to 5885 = -2.81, 6.45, 4.34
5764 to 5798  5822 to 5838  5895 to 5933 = -1.95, 6.34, 3.66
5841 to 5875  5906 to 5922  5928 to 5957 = 2.29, 5.02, 4.42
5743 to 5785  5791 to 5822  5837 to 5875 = -4.34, 6.31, 5.13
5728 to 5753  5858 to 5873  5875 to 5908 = -4.54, 6.51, 3.06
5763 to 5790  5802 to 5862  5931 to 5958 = -3.26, 6.14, 4.42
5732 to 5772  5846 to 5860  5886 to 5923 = -2.62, 6.3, 3.16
